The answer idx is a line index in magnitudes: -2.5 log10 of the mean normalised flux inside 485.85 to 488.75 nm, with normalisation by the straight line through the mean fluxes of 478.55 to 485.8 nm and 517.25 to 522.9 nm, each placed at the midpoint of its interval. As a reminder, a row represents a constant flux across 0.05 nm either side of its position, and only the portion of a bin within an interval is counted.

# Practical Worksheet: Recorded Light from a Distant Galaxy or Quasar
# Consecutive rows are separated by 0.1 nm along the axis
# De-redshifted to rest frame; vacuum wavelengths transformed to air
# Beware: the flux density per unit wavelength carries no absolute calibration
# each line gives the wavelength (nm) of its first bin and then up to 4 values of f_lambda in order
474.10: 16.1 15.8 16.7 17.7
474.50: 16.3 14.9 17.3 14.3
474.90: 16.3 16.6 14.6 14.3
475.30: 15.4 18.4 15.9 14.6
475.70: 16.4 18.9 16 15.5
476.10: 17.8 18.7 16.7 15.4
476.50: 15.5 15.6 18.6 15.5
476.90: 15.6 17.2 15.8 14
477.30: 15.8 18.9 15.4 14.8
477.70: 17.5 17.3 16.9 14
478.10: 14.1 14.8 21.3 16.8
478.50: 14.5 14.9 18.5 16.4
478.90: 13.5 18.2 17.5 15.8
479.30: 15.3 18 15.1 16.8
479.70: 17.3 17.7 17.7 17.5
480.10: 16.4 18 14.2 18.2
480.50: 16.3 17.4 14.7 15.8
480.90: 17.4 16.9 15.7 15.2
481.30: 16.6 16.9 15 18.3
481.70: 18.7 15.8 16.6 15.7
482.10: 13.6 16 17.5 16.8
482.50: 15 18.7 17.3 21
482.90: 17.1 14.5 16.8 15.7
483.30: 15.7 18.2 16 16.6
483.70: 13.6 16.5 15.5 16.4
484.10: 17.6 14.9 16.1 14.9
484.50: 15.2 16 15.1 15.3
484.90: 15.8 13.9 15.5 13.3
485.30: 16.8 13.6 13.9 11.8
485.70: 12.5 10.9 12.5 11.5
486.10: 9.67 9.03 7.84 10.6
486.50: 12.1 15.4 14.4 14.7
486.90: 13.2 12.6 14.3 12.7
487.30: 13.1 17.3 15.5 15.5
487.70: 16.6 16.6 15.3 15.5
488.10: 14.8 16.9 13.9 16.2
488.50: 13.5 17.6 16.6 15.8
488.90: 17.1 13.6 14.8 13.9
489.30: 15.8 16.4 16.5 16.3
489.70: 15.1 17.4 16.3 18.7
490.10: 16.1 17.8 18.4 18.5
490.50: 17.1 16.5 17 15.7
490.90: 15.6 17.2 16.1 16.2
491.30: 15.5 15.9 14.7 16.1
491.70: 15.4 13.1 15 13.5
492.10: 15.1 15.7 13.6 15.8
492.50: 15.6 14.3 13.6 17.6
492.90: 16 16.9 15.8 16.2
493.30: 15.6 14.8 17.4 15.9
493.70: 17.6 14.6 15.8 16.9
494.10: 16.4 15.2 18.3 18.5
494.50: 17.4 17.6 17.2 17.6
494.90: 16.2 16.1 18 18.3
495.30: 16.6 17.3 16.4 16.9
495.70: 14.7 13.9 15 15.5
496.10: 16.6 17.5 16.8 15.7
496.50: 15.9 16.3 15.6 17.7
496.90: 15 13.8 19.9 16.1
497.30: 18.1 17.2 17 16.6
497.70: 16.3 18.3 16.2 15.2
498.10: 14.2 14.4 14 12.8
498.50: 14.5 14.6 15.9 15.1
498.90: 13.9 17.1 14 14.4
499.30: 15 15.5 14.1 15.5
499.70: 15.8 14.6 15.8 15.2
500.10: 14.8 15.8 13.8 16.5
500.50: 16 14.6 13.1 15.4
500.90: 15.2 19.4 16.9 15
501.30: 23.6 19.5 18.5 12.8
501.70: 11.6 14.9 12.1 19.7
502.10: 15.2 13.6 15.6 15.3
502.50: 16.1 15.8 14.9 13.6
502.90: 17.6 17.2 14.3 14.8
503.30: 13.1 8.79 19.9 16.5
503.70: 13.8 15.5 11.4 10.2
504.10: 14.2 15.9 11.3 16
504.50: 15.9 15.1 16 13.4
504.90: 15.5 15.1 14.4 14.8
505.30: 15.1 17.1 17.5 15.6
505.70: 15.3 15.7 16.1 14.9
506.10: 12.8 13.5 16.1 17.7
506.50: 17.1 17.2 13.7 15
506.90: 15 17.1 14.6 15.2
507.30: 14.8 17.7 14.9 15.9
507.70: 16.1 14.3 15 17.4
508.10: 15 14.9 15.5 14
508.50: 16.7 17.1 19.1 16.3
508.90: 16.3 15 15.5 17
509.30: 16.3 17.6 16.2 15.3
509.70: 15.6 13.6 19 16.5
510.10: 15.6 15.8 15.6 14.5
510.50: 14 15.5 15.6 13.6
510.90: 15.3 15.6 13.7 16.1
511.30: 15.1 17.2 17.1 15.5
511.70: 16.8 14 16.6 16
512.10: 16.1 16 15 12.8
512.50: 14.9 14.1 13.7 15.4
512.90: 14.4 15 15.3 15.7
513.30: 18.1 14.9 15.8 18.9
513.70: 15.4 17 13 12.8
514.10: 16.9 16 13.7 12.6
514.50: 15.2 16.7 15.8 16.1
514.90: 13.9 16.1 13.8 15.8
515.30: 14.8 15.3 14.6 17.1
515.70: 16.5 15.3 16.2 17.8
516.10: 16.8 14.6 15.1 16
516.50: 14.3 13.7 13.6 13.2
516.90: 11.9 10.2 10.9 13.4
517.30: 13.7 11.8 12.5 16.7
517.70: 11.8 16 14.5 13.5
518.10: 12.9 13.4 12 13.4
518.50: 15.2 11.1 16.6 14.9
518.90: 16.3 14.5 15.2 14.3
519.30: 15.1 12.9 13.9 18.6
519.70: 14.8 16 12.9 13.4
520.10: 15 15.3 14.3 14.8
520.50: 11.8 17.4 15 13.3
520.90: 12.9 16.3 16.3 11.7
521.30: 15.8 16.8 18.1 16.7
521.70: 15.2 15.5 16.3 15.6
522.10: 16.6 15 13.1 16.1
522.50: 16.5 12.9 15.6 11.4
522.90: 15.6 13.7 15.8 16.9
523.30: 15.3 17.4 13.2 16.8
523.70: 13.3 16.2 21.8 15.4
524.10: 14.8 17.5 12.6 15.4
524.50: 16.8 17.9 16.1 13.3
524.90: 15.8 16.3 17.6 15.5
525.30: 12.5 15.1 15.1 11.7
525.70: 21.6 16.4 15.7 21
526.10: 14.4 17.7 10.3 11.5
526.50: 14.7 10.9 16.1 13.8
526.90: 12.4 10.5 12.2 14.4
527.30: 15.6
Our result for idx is 0.14 mag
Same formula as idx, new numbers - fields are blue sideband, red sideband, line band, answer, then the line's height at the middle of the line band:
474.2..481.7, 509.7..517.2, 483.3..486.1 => 0.10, 16.2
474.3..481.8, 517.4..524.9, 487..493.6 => 0.02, 16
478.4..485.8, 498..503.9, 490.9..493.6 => 0.01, 15.6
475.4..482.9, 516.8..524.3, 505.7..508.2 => -0.02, 15.3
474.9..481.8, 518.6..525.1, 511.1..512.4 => -0.01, 15.5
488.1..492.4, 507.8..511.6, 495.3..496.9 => -0.02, 15.9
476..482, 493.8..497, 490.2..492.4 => 0.04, 16.5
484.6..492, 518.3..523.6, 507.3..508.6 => -0.05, 14.9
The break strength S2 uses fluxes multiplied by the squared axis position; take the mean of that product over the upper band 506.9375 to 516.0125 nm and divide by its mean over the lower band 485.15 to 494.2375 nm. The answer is 1.1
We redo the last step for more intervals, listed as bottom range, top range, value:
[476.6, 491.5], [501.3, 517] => 1.08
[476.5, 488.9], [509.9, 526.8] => 1.11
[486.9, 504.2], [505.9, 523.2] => 1.04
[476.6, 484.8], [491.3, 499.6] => 1.03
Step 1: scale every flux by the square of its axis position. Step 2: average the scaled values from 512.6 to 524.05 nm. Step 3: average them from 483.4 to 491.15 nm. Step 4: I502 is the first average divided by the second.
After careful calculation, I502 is 1.1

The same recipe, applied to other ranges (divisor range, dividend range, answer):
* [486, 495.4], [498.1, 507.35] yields 1.02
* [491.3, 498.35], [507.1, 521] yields 1.01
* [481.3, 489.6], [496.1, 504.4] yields 1.09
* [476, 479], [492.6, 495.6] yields 1.09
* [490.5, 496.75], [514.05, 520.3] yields 0.99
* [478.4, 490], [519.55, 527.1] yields 1.14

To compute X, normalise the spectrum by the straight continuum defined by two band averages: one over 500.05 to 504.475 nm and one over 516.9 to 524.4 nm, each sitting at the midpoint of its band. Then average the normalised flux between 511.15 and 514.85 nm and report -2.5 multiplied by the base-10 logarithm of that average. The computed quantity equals -0.037 mag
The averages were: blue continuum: 15.2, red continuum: 14.7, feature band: 15.5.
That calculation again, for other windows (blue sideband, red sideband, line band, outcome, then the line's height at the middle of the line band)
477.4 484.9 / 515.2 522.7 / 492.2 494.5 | -0.015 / 15.8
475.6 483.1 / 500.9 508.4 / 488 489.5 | 0.039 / 16.1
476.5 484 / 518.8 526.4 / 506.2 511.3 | -0.003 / 15.7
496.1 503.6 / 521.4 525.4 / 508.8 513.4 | 0.005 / 15.6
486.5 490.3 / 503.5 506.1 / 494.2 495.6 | -0.132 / 15.3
